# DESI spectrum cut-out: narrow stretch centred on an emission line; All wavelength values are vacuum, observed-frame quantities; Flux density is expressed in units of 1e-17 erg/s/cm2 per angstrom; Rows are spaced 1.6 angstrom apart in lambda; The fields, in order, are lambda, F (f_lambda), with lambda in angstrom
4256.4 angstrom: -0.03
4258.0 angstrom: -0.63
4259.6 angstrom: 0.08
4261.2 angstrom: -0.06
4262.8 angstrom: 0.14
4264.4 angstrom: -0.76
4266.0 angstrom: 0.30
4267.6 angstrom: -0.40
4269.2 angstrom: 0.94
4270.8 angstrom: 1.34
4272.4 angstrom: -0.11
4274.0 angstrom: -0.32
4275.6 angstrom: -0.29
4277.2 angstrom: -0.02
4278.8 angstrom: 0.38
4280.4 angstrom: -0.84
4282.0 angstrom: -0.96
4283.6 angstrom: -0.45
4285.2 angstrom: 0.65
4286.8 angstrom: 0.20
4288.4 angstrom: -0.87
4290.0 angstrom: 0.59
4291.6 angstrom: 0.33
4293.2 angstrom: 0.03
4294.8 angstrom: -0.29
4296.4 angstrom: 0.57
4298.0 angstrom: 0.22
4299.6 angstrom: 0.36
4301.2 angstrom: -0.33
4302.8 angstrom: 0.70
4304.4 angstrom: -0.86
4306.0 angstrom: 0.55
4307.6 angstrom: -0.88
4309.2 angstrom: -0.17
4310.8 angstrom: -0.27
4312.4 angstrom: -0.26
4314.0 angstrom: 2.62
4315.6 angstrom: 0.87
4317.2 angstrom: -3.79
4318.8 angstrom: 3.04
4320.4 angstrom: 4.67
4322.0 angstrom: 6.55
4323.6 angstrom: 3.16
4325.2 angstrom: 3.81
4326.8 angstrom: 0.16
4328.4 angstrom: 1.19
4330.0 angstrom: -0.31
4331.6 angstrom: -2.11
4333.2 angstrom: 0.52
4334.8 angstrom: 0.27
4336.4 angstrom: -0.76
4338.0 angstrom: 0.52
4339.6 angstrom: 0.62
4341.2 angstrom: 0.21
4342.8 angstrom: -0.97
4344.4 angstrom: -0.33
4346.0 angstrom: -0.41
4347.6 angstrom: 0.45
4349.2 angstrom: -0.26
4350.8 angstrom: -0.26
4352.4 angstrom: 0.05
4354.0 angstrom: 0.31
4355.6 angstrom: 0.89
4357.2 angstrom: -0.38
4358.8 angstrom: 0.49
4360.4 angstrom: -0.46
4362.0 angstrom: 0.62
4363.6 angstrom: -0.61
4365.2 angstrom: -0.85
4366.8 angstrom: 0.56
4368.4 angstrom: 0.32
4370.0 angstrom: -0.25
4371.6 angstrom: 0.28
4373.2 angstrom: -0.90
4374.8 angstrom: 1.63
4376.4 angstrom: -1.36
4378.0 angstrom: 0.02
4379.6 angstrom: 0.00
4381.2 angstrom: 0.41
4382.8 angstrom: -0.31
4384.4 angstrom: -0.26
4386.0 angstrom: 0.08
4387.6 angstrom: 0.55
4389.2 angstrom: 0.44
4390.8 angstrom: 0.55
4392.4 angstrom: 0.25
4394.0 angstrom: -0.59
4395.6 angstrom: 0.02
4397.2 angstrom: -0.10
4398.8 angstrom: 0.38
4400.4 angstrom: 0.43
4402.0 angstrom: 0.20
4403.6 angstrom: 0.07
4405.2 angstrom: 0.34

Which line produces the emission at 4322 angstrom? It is Mg II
